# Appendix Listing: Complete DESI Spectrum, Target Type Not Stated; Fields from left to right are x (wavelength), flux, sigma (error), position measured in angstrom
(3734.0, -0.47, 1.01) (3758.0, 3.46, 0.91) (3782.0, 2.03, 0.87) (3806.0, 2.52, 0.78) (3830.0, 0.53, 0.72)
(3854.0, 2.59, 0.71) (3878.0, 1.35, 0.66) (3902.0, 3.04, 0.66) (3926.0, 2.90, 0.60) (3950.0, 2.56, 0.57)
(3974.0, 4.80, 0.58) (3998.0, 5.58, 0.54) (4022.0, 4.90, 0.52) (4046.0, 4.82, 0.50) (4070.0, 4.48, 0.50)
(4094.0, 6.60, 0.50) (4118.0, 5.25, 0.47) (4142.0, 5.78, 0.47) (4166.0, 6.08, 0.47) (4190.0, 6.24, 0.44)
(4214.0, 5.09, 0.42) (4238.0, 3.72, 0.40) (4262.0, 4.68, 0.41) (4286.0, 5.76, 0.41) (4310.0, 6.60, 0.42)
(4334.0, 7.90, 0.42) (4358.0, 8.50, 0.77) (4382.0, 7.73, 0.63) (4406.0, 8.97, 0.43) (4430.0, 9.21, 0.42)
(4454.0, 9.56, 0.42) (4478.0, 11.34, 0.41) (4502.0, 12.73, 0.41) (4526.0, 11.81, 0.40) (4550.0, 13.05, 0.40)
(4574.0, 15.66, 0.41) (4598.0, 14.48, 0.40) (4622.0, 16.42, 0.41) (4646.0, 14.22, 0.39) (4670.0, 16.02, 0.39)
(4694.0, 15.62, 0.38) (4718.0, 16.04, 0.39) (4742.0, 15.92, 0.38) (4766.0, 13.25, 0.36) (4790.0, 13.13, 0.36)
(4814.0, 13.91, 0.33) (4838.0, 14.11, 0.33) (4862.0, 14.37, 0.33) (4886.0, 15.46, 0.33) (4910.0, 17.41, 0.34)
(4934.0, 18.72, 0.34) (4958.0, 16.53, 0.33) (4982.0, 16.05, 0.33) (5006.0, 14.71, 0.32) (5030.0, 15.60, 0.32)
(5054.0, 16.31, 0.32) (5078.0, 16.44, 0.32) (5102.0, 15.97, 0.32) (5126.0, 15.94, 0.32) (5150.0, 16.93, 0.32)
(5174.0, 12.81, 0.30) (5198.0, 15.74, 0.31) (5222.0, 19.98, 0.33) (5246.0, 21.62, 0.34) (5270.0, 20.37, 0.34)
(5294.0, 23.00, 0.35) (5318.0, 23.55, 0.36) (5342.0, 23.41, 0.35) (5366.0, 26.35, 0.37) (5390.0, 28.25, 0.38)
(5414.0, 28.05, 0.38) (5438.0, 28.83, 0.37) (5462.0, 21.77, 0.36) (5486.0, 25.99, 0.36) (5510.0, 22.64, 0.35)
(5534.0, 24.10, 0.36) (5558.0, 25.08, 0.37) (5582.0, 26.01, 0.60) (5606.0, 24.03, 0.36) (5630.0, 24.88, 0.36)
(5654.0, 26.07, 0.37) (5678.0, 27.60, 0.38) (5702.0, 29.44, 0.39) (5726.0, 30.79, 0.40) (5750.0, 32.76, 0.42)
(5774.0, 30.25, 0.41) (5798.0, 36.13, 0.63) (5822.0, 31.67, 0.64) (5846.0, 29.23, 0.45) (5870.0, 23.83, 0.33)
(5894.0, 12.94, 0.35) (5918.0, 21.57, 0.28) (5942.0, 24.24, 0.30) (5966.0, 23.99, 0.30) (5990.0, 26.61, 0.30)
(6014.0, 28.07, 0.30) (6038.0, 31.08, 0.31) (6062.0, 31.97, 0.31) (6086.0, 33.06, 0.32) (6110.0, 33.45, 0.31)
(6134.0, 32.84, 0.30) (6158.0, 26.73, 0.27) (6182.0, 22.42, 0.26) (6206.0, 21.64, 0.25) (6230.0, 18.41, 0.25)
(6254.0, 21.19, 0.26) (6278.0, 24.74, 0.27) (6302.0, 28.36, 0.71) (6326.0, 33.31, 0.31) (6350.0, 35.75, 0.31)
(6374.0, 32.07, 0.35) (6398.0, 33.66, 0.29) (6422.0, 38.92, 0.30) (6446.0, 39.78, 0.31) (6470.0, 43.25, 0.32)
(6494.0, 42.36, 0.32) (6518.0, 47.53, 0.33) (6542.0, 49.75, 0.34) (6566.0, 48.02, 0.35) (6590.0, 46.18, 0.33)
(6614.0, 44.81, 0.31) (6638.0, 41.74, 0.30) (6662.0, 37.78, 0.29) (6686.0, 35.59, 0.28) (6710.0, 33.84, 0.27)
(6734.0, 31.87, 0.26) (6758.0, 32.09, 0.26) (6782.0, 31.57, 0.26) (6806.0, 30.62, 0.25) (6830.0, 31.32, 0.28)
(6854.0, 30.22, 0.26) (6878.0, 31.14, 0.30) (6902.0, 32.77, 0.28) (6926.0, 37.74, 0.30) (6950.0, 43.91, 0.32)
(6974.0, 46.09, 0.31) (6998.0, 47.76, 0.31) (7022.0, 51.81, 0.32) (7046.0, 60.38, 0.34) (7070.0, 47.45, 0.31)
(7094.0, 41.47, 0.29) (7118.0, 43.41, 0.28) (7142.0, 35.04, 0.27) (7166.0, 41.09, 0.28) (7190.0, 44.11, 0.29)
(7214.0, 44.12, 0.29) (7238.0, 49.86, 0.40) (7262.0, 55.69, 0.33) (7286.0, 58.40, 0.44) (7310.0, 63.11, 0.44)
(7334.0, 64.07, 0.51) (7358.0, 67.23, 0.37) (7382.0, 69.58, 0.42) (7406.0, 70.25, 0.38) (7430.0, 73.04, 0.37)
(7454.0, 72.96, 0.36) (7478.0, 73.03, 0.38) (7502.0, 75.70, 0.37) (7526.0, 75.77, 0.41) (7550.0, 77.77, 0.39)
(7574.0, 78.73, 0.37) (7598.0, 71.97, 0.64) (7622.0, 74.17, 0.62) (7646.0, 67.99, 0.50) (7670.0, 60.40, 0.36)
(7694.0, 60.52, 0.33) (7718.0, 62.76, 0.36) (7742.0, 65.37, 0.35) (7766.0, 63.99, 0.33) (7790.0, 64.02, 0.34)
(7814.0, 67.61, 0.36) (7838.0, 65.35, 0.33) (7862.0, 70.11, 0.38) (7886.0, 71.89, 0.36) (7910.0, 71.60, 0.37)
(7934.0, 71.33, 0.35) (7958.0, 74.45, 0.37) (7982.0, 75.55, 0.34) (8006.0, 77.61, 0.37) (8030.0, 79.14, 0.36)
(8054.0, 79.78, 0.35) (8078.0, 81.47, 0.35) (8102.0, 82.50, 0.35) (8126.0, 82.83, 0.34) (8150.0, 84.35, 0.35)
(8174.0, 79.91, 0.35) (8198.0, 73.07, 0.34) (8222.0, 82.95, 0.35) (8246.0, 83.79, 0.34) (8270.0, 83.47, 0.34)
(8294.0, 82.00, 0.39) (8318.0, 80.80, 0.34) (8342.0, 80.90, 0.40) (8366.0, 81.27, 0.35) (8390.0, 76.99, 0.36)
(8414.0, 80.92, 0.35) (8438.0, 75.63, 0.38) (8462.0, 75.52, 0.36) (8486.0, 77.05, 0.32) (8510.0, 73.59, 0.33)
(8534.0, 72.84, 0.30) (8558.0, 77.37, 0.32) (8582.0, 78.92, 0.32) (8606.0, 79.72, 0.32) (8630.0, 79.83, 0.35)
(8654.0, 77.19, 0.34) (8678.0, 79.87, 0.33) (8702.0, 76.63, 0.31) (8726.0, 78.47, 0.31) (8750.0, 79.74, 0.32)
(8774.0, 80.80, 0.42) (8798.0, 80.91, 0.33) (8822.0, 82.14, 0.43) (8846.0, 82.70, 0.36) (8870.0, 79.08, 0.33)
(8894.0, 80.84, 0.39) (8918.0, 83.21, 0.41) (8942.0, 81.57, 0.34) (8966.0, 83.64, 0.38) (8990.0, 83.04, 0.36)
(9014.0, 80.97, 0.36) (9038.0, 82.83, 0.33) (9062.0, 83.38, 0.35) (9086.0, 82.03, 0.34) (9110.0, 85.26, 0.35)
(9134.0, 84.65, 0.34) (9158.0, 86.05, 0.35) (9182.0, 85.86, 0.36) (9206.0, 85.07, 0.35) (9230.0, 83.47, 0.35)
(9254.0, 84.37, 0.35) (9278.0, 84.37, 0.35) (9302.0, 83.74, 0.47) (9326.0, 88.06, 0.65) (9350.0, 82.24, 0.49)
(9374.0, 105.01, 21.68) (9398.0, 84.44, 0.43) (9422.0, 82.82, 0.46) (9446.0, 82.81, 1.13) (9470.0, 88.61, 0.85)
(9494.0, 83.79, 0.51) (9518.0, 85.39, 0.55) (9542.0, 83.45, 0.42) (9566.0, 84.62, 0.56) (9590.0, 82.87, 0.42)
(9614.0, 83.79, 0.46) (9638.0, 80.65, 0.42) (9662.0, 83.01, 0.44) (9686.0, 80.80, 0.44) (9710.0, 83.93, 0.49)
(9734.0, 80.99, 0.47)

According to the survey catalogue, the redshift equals 0.000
